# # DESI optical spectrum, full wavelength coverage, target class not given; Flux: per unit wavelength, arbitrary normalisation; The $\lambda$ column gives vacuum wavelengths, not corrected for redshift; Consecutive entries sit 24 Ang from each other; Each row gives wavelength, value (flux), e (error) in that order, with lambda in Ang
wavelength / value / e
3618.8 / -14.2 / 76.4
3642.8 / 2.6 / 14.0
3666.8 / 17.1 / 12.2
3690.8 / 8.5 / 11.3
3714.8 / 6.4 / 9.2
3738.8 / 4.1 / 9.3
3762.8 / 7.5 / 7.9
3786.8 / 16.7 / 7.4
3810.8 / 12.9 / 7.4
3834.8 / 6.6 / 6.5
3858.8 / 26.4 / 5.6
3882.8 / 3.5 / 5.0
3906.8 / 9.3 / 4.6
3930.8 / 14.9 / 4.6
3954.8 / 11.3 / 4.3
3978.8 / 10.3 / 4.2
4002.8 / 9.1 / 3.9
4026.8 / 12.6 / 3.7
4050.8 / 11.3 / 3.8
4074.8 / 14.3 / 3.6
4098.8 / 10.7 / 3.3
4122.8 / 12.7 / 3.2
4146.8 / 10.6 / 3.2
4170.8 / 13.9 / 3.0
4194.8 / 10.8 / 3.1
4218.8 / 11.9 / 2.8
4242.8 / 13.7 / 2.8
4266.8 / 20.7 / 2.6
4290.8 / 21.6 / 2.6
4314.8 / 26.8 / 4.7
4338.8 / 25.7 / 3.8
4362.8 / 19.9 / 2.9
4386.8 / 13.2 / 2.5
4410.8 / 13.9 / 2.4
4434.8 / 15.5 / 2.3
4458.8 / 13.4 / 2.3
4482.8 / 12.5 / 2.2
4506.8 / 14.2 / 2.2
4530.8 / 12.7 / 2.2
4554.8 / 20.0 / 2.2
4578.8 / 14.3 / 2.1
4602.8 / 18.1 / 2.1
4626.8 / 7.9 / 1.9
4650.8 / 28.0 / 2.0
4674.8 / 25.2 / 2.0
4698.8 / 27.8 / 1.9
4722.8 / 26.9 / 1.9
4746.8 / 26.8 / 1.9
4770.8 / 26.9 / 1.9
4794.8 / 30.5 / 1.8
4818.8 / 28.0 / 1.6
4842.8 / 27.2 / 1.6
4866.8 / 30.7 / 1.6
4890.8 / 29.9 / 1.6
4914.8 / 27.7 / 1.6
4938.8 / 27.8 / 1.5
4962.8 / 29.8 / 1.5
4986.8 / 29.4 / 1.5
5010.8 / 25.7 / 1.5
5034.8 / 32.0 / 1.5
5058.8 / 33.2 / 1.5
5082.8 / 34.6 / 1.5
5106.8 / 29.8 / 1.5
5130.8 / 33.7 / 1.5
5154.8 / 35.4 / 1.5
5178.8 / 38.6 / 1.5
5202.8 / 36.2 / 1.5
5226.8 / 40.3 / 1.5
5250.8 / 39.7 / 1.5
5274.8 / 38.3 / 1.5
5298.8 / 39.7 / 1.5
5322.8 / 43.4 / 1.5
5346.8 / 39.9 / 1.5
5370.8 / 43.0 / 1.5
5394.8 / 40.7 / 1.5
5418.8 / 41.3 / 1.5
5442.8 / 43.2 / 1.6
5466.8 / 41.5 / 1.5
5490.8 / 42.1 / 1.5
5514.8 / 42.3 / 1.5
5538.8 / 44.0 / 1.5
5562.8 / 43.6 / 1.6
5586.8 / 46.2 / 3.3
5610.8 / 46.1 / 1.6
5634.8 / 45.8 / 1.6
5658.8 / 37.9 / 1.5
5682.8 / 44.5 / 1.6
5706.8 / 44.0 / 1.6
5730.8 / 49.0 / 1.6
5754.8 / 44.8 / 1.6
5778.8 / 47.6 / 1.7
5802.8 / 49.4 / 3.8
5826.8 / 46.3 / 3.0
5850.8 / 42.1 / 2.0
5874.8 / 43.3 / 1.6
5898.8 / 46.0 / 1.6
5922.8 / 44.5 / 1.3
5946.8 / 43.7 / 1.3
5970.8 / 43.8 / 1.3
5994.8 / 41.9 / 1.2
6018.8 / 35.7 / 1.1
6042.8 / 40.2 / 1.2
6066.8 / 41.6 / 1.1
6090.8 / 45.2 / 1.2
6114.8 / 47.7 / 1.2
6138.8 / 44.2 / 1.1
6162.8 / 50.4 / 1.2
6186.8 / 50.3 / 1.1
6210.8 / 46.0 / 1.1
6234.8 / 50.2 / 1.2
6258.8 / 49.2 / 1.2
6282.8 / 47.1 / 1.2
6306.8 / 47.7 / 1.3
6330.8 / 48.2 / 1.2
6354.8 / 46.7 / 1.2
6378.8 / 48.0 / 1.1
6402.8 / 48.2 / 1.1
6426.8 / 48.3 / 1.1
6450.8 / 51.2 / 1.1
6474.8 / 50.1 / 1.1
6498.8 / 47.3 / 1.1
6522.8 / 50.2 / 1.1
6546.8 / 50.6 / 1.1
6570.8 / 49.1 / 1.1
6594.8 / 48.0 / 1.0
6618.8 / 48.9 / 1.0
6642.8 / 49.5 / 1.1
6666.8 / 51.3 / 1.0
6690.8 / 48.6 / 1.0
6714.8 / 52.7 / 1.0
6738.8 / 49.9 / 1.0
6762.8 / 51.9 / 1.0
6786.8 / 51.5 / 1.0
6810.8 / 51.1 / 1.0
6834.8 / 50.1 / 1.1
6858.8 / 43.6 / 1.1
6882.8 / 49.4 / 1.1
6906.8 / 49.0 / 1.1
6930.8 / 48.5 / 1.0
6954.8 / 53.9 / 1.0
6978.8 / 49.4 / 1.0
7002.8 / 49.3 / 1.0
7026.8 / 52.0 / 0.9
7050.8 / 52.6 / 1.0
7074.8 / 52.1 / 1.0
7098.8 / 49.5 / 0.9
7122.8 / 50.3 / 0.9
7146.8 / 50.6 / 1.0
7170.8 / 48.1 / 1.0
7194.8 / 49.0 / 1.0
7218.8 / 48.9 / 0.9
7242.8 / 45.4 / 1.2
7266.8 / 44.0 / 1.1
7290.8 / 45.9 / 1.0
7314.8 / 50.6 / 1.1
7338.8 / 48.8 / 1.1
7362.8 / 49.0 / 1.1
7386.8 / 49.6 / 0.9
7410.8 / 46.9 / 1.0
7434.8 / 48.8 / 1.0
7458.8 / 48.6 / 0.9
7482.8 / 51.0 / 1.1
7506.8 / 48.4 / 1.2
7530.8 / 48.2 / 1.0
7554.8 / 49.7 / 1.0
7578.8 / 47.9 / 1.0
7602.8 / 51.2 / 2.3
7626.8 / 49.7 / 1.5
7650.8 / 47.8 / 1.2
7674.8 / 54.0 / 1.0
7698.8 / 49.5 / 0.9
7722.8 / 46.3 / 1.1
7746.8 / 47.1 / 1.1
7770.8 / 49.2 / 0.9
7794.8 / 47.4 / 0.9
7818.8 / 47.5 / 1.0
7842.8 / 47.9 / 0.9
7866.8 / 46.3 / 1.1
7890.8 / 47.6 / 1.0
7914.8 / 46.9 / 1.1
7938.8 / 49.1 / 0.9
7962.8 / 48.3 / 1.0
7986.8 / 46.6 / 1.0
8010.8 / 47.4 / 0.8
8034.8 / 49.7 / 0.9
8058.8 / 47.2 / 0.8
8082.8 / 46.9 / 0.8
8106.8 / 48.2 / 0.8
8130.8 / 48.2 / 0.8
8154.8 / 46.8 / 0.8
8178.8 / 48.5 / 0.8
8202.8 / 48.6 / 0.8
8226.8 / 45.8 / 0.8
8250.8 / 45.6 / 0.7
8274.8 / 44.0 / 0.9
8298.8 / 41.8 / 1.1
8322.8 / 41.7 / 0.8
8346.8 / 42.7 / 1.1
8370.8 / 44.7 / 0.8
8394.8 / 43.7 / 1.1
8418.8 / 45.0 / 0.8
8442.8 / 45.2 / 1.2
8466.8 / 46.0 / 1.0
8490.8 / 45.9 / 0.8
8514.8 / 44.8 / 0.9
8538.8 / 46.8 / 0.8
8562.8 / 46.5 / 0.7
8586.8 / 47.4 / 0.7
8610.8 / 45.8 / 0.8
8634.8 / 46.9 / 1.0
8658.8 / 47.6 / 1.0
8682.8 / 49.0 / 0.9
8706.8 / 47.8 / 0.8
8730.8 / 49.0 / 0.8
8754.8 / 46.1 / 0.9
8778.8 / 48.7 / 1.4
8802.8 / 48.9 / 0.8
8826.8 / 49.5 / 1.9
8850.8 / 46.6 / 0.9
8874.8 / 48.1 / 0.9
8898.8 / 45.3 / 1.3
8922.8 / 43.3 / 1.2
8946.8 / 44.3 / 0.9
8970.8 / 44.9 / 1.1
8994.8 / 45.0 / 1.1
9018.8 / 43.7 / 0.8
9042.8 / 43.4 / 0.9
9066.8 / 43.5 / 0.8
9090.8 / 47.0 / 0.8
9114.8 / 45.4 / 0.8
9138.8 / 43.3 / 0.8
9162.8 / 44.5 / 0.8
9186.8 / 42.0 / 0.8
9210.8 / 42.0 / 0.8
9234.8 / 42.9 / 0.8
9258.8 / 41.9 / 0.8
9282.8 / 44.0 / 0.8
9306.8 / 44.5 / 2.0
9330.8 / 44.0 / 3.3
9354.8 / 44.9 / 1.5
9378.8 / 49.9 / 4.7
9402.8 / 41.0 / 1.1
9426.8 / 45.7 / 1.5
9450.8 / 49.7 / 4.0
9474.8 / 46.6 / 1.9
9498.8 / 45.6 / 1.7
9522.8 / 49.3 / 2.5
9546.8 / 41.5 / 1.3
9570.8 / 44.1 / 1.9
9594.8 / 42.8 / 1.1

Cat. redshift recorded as 0.164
